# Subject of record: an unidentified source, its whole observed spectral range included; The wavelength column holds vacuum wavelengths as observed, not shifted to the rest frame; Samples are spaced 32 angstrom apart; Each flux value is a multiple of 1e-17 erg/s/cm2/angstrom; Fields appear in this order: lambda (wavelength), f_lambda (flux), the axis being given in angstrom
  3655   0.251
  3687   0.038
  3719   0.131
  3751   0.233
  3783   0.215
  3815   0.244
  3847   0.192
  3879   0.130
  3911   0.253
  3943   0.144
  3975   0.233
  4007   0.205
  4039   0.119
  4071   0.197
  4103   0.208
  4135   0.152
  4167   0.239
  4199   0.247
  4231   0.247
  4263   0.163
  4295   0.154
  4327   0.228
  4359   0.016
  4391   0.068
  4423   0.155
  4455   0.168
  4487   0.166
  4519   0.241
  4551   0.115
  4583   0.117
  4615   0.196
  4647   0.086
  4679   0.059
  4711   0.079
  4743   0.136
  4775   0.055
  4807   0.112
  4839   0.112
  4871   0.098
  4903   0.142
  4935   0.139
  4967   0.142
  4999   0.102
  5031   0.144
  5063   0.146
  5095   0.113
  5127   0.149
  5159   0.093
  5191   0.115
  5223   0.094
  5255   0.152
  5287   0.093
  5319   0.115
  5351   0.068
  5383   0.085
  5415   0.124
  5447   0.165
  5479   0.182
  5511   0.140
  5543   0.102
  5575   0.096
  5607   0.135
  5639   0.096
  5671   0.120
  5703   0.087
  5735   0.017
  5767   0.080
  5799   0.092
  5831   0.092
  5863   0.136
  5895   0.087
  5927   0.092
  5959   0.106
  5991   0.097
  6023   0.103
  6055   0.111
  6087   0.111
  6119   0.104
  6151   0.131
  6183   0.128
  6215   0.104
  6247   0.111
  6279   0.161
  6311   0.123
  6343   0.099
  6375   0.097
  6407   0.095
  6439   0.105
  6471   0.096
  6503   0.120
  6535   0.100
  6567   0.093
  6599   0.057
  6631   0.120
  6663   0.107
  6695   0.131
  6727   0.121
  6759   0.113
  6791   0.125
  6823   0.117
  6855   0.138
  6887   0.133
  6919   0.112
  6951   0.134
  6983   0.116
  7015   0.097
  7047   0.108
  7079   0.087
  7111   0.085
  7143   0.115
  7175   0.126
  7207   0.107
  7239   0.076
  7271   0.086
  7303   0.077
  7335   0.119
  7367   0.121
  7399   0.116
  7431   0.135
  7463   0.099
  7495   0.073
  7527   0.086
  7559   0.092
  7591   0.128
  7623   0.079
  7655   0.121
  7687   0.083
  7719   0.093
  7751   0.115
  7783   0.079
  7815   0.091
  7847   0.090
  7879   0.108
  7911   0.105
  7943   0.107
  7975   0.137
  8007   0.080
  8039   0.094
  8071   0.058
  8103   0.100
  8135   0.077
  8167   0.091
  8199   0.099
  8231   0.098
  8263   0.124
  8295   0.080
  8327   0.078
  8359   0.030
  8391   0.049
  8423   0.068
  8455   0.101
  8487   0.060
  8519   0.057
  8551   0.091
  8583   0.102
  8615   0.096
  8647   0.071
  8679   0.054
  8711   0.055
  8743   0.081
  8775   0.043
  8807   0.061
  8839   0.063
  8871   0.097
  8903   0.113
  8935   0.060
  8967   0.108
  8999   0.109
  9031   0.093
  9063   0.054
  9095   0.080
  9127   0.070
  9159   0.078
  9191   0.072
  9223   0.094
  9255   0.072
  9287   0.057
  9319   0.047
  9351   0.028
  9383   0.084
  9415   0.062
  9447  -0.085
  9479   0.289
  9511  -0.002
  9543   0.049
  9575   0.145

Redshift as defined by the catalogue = 1.542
